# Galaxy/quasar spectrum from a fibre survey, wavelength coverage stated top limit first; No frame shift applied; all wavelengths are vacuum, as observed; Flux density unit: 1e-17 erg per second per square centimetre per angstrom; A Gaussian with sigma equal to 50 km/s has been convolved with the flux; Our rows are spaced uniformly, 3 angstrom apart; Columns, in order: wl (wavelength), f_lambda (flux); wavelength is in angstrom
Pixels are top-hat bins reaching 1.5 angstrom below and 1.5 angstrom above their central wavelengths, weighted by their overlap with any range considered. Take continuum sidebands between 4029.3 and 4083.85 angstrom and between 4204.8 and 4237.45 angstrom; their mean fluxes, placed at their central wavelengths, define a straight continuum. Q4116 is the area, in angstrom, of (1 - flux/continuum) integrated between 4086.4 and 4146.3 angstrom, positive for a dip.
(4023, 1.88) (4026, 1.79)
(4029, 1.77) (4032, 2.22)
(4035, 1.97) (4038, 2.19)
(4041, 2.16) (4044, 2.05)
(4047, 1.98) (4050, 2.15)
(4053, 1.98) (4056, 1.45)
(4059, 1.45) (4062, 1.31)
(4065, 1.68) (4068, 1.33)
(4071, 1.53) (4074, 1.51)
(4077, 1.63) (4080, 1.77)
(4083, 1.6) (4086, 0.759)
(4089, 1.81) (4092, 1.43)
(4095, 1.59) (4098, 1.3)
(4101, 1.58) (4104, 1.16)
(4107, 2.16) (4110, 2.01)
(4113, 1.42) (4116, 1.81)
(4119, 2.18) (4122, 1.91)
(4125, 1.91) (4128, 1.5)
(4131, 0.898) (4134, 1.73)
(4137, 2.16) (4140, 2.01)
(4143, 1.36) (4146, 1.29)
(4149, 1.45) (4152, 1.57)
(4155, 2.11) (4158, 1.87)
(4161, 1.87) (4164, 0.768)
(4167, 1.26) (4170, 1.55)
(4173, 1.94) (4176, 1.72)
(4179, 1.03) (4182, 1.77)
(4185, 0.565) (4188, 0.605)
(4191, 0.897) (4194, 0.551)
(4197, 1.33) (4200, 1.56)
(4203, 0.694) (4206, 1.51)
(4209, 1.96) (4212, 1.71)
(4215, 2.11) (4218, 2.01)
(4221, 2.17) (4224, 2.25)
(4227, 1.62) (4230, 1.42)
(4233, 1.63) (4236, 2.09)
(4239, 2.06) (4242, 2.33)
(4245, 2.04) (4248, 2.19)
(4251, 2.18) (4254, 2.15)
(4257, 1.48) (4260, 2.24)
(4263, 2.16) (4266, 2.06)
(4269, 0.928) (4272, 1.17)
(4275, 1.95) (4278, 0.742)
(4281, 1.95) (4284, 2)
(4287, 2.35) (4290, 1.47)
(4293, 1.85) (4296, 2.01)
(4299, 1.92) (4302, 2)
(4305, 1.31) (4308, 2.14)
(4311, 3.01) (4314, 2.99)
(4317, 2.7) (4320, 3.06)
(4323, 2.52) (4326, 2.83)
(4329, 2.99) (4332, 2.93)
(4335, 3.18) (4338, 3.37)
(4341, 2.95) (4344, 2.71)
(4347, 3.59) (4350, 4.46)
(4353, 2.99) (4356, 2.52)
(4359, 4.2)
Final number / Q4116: 5.2 angstrom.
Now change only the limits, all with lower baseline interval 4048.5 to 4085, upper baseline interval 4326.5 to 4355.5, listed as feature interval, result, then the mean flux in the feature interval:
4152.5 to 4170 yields 4.7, 1.57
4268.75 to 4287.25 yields 8.2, 1.58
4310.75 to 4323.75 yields 0.9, 2.86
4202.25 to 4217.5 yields 4.8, 1.67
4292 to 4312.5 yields 6.5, 2.04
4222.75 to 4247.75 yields 6.3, 1.94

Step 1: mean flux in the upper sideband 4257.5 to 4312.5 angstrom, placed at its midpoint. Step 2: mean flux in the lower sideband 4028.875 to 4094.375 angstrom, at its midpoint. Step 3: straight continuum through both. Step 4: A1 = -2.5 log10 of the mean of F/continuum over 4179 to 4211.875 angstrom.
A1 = 0.47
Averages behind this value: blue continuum 1.71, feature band 1.16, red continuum 1.84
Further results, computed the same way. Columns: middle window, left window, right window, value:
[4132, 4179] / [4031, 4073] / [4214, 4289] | 0.15 mag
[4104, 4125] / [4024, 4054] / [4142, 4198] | -0.14 mag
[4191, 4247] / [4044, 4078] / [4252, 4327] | 0.13 mag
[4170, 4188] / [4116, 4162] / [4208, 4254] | 0.33 mag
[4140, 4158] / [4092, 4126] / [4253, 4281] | 0.05 mag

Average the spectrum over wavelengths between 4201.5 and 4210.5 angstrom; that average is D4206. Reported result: 1.39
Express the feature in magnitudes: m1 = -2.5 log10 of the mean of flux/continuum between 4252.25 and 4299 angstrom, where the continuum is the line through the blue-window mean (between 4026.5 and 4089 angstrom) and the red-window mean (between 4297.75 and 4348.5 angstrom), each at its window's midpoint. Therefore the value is 0.391 mag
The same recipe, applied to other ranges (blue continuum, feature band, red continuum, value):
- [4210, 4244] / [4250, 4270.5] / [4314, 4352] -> 0.220 mag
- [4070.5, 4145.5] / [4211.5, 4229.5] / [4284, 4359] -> 0.114 mag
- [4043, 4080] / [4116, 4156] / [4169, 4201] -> -0.210 mag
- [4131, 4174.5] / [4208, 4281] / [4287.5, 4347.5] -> 0.142 mag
